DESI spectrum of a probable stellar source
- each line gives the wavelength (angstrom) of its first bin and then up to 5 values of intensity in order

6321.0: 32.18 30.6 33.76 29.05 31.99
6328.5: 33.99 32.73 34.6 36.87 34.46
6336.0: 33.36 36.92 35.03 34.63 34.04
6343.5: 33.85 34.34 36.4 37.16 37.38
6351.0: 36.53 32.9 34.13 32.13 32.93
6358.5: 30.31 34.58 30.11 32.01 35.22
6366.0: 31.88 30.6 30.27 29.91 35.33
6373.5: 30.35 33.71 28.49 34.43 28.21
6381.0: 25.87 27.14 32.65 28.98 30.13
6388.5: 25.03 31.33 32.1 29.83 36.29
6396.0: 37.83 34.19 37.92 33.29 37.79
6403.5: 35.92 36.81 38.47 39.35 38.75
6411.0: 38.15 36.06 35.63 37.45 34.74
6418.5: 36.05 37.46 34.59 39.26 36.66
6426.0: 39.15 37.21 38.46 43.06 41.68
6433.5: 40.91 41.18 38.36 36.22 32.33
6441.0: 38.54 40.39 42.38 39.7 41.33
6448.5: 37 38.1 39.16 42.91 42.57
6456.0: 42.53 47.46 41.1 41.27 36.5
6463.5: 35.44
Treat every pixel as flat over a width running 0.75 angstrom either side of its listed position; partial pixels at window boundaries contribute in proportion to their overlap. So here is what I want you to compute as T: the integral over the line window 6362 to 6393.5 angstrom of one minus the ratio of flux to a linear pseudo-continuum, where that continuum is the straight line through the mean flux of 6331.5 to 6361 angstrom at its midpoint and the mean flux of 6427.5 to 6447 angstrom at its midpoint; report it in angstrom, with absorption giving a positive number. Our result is 4.86 angstrom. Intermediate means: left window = 34.6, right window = 39.4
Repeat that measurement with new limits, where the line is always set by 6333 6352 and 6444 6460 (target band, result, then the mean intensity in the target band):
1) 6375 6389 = 3.0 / 29.3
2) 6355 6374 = 2.4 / 32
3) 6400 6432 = 1.5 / 37.5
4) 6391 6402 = 1.0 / 34.8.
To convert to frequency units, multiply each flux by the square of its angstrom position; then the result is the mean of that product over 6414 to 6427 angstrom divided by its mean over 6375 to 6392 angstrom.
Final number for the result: 1.26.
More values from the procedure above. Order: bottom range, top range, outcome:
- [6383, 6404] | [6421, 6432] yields 1.18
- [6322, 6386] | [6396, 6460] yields 1.20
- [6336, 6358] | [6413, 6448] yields 1.13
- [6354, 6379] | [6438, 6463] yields 1.28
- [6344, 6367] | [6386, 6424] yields 1.06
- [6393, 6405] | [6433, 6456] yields 1.12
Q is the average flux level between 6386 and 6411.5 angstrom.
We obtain 34.8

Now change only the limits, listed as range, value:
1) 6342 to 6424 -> 33.8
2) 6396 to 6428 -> 36.9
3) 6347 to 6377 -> 32.9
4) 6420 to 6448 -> 38.9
